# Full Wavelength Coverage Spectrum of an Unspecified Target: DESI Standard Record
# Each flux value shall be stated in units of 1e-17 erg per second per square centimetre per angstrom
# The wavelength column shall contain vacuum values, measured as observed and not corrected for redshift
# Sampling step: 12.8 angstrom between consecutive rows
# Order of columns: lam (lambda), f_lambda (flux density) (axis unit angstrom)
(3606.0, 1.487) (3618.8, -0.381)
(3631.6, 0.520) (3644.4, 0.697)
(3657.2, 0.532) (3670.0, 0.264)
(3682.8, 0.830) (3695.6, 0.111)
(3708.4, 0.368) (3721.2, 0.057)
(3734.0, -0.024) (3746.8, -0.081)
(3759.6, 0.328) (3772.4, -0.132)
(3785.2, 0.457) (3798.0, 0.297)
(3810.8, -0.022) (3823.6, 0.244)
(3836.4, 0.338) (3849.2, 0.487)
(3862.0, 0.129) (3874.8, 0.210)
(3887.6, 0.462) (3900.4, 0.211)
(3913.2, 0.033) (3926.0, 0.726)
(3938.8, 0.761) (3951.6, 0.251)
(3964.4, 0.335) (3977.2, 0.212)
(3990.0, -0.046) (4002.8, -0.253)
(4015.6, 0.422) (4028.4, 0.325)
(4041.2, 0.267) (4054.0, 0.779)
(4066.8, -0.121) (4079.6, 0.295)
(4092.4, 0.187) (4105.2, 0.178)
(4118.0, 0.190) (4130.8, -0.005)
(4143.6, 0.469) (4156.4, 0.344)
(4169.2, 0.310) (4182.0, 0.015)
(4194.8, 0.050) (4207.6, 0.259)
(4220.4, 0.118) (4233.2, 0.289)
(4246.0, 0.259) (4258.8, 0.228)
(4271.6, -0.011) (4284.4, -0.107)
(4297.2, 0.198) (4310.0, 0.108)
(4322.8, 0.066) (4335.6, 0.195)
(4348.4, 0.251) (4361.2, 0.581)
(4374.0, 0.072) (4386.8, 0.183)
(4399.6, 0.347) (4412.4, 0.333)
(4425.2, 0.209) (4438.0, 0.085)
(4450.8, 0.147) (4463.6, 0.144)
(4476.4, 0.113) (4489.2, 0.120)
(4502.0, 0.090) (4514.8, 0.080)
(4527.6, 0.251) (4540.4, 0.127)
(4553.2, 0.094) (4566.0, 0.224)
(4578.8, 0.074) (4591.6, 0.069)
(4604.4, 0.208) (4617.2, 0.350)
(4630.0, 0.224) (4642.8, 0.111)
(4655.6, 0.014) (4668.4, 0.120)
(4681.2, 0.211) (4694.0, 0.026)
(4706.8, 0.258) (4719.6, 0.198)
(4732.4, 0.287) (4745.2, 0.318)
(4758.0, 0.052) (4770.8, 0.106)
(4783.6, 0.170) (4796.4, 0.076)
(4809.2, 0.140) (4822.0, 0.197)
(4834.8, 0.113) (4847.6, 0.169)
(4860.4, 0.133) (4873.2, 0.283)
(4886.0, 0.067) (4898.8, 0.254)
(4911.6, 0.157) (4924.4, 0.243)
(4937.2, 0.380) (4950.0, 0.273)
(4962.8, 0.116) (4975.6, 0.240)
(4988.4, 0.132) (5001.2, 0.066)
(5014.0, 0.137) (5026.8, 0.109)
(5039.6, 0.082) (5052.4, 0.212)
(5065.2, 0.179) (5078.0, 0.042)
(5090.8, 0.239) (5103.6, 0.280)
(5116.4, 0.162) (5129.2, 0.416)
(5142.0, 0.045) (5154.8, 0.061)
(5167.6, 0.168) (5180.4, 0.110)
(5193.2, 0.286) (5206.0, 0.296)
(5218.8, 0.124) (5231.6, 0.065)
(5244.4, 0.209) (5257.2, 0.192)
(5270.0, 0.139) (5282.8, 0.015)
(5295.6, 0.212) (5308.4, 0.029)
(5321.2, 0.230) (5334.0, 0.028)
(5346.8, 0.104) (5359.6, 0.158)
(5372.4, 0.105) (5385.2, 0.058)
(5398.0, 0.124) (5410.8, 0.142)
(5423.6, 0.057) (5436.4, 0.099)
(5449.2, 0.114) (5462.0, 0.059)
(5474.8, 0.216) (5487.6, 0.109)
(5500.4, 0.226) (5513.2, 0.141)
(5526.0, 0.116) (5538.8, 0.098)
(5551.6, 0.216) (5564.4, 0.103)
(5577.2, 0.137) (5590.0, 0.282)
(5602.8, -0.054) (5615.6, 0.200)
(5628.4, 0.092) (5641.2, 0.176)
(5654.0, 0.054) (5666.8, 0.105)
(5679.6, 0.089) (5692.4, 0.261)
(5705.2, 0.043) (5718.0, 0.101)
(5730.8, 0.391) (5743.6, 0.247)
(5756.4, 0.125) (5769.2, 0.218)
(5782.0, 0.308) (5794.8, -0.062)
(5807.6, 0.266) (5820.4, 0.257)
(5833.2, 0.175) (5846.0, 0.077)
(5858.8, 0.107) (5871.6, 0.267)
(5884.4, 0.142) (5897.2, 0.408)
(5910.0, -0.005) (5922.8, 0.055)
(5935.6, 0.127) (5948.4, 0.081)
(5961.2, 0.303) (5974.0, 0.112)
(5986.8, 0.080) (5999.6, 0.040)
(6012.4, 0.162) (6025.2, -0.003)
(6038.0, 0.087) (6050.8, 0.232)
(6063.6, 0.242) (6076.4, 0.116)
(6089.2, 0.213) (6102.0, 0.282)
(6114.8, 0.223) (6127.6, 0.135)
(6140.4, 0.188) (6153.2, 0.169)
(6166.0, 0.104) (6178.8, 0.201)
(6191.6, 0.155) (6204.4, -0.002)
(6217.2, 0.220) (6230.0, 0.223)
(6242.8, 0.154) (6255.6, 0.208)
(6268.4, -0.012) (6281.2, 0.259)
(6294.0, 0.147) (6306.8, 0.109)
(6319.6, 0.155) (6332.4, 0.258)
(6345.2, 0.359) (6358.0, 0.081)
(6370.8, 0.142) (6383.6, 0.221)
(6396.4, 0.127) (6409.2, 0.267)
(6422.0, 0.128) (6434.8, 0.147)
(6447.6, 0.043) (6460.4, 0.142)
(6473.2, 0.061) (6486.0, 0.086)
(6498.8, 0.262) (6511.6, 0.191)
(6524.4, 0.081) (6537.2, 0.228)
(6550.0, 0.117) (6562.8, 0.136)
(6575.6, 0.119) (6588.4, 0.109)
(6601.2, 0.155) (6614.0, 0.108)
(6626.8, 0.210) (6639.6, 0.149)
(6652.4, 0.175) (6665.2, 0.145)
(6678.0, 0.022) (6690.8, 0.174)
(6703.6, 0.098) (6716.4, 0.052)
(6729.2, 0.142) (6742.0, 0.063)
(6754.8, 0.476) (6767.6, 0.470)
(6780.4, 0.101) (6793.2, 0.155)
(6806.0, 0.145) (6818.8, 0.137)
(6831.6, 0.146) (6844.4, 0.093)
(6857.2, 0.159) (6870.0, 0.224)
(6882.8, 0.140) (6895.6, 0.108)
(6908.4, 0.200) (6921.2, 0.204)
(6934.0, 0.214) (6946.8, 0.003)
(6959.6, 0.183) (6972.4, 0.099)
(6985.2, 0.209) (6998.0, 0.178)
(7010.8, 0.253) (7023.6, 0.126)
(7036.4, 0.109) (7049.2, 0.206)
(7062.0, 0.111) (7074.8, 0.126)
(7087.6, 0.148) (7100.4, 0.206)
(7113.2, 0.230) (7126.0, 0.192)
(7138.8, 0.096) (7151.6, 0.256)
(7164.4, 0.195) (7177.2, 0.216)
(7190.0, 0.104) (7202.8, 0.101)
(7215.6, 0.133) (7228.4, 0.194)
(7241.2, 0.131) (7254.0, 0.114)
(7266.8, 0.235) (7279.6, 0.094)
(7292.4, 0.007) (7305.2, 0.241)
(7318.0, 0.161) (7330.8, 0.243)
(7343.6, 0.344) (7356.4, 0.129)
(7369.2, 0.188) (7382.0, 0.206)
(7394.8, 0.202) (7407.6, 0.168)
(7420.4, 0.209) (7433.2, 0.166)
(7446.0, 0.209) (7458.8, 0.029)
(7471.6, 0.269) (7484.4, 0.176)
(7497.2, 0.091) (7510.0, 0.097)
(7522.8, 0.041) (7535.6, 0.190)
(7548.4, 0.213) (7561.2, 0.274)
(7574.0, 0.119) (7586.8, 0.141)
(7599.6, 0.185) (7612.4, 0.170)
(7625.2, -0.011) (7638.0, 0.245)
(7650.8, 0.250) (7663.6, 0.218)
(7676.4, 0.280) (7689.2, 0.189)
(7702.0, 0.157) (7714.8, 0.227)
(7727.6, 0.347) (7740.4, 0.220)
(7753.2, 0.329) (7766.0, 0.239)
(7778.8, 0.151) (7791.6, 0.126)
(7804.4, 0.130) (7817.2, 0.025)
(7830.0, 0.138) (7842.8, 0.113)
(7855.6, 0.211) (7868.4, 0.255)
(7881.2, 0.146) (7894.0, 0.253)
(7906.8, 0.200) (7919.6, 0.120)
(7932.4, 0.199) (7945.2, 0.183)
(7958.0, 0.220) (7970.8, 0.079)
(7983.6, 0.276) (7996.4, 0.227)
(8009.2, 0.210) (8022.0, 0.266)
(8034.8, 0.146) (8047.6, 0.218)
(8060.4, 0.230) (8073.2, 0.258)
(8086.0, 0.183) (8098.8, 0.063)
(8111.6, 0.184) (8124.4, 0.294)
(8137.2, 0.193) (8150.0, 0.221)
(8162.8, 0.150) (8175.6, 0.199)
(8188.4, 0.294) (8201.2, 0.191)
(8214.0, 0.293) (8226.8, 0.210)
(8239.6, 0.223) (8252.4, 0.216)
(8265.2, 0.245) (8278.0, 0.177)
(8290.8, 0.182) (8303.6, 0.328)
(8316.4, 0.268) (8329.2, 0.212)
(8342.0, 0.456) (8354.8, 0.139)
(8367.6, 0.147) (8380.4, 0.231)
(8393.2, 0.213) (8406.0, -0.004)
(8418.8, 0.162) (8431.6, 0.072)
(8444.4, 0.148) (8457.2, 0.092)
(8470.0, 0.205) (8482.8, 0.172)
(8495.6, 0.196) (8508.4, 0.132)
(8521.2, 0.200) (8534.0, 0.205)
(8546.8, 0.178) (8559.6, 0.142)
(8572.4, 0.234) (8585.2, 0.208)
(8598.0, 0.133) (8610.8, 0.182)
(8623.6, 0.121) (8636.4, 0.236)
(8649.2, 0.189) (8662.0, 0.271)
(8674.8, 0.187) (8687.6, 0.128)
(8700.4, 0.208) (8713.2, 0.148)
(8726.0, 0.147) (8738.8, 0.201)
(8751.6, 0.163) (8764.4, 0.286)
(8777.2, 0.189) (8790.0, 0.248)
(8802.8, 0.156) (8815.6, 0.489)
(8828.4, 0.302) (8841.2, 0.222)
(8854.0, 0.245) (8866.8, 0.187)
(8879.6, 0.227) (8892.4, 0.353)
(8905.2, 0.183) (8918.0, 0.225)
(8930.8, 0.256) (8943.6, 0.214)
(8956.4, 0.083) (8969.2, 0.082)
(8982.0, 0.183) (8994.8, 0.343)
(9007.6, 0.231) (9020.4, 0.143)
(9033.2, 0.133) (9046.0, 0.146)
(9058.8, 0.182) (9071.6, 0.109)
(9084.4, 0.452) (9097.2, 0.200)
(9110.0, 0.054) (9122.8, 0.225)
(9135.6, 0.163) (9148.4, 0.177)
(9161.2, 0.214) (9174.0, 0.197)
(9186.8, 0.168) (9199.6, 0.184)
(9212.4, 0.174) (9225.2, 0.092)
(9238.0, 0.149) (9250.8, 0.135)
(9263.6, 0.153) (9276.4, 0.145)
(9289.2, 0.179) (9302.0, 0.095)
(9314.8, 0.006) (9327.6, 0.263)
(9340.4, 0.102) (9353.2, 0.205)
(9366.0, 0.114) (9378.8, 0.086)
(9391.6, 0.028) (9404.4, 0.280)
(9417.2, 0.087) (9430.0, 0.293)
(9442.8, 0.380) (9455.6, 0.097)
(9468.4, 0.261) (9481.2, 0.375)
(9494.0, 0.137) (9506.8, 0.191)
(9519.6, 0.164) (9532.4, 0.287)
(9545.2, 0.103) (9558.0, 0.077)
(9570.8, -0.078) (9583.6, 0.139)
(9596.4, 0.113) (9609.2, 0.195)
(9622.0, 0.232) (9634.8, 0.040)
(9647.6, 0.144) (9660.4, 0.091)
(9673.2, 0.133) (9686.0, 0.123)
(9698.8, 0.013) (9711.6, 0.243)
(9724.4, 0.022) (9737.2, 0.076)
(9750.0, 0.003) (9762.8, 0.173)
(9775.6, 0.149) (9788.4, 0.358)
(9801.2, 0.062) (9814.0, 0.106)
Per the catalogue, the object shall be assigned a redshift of 0.813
